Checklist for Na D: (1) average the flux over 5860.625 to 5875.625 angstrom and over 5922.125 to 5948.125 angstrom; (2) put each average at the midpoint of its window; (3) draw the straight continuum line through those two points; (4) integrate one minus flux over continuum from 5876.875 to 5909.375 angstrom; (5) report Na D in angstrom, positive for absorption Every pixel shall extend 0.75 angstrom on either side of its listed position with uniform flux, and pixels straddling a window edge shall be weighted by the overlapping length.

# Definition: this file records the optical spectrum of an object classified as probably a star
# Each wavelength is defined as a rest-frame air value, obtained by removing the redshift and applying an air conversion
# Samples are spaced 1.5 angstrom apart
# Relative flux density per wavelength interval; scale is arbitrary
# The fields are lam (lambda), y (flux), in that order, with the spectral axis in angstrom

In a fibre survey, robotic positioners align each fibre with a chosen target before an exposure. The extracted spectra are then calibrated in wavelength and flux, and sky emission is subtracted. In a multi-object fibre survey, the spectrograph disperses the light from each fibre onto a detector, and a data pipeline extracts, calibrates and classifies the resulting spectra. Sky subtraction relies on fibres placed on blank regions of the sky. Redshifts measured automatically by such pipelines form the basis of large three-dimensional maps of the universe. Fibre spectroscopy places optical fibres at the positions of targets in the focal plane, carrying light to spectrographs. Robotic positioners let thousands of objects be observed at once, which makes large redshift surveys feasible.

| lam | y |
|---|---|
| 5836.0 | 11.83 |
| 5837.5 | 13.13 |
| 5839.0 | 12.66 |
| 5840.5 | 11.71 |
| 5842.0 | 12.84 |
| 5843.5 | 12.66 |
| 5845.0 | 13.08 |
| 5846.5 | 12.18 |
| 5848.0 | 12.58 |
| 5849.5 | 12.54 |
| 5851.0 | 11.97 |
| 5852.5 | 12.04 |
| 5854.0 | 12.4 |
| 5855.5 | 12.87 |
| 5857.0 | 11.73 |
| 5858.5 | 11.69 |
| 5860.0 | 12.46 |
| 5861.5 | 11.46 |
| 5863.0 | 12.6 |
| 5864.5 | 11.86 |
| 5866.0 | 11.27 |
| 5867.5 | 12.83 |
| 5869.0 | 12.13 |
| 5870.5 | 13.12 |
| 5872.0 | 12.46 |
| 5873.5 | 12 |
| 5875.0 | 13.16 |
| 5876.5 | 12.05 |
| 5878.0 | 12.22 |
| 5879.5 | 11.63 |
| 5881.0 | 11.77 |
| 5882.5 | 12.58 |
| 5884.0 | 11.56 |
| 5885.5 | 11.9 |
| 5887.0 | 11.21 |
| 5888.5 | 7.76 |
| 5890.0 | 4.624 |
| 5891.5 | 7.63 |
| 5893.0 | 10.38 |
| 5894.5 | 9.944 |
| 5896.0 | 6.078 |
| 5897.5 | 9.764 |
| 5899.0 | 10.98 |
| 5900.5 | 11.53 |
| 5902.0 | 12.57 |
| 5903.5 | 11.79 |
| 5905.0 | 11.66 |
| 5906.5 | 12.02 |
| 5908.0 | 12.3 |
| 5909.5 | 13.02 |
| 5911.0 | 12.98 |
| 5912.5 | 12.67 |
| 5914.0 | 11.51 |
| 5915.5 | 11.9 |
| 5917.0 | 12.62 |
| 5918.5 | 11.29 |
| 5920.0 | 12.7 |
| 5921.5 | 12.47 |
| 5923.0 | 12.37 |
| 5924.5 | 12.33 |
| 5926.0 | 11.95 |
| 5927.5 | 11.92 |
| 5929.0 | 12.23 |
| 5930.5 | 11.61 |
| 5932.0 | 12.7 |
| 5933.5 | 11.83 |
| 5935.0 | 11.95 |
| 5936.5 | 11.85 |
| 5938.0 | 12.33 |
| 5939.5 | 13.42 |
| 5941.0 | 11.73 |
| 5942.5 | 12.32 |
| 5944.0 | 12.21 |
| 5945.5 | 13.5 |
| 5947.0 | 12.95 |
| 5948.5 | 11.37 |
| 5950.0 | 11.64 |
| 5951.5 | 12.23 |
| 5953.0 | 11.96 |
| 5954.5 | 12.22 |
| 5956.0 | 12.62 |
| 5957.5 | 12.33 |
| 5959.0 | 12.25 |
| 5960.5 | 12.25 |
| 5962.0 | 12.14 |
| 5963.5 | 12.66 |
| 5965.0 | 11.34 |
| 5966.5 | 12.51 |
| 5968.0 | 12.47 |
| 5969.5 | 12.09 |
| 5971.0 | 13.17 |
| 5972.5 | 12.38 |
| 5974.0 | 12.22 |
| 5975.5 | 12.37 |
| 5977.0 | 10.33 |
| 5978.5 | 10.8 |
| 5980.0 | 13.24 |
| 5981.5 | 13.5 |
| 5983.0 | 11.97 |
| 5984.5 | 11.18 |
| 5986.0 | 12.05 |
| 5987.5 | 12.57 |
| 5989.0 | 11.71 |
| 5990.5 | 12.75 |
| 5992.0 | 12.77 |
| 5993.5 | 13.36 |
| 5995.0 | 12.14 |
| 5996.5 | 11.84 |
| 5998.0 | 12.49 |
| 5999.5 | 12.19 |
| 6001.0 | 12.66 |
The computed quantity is 4.4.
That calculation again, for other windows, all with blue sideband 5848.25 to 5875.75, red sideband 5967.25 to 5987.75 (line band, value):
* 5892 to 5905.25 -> 1.95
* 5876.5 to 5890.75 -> 1.84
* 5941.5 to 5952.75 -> -0.10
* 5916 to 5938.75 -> 0.11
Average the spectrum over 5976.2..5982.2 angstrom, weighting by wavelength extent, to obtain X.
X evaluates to 12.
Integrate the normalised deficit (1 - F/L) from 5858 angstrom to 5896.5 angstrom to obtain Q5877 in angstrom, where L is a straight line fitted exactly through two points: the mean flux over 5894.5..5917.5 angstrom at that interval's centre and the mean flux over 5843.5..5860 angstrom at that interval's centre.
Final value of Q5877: 2.69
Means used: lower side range 12.3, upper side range 11.5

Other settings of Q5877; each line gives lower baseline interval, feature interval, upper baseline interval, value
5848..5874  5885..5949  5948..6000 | 3.81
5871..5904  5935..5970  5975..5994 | -1.72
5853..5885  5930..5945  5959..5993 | -0.03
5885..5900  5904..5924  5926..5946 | -3.14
